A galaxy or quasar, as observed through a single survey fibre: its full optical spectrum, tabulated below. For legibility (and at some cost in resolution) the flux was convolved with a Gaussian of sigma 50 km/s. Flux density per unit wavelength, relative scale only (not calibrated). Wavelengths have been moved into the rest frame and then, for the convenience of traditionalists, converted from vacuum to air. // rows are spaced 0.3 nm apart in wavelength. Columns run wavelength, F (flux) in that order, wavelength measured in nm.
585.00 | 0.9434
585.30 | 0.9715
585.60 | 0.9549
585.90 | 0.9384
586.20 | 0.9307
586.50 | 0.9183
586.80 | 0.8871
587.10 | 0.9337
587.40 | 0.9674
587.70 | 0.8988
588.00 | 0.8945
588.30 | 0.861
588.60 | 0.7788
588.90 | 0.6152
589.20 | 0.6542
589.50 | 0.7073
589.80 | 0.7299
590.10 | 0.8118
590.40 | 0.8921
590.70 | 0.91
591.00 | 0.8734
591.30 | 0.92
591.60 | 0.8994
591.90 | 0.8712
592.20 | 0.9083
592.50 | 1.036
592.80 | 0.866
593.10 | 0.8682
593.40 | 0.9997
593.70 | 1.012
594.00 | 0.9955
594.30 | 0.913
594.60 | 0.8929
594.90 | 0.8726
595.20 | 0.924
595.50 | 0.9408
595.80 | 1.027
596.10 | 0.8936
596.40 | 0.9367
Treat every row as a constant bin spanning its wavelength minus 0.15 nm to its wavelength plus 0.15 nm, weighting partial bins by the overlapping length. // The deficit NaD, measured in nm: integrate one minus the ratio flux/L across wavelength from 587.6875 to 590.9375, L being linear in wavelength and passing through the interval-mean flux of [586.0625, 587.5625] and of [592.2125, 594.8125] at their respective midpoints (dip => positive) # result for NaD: 0.487 nm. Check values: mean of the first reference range 0.927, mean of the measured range 0.794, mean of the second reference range 0.944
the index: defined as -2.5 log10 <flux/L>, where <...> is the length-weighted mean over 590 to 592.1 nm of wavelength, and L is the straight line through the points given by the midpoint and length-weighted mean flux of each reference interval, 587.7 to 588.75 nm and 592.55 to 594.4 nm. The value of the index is 0.023 mag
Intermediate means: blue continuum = 0.852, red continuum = 0.948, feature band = 0.885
